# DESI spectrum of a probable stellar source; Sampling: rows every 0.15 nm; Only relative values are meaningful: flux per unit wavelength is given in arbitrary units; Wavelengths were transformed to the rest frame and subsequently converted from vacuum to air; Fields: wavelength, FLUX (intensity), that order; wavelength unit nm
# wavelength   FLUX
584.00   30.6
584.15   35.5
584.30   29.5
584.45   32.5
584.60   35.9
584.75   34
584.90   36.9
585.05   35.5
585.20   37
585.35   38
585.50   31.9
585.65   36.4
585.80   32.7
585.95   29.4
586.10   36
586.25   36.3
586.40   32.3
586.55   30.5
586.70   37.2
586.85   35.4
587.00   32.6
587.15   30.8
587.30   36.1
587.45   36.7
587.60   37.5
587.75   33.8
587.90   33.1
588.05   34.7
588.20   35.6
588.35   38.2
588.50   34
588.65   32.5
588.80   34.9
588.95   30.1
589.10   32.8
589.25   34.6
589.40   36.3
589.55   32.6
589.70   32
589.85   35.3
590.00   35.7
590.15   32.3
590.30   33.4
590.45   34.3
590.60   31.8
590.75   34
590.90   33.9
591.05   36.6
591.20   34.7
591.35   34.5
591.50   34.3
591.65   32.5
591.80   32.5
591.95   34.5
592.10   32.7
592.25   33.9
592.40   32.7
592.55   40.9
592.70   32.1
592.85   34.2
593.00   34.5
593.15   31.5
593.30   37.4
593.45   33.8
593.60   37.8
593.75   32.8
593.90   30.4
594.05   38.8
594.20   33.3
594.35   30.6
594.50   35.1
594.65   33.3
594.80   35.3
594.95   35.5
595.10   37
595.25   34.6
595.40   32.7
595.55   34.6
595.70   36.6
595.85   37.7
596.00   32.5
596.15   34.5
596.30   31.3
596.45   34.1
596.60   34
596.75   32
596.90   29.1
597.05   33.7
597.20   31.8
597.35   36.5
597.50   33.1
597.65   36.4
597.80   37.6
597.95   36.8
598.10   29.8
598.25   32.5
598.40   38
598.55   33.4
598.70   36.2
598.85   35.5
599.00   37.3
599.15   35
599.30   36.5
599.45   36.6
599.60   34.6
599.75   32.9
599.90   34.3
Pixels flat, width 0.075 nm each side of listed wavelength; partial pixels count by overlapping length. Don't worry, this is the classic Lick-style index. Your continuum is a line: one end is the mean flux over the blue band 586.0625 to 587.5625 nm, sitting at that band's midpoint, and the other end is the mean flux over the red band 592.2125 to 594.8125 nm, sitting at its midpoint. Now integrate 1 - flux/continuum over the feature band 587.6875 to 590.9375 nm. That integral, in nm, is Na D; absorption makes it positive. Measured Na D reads 0.05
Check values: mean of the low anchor 34.4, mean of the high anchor 34.3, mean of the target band 33.9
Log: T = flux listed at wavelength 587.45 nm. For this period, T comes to 36.7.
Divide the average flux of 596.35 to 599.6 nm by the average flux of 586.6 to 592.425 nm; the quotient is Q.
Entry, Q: 1.0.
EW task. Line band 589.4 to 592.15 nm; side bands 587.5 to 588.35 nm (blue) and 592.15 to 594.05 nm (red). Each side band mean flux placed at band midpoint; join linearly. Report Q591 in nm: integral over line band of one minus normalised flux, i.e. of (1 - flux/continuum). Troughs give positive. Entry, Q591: 0.08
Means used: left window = 35.3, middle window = 33.8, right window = 34.5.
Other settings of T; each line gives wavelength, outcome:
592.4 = 32.7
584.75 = 34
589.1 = 32.8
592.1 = 32.7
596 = 32.5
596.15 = 34.5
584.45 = 32.5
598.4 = 38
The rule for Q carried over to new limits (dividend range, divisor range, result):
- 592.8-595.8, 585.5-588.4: 1.00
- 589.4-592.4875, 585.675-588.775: 0.99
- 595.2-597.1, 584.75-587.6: 0.97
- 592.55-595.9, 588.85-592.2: 1.03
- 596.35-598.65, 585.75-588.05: 1.00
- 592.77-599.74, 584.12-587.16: 1.01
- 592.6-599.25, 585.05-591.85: 1.01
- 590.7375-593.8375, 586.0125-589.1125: 1.00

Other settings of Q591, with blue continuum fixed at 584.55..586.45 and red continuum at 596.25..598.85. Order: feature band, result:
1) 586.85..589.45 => 0.018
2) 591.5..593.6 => 0.005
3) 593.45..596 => -0.037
